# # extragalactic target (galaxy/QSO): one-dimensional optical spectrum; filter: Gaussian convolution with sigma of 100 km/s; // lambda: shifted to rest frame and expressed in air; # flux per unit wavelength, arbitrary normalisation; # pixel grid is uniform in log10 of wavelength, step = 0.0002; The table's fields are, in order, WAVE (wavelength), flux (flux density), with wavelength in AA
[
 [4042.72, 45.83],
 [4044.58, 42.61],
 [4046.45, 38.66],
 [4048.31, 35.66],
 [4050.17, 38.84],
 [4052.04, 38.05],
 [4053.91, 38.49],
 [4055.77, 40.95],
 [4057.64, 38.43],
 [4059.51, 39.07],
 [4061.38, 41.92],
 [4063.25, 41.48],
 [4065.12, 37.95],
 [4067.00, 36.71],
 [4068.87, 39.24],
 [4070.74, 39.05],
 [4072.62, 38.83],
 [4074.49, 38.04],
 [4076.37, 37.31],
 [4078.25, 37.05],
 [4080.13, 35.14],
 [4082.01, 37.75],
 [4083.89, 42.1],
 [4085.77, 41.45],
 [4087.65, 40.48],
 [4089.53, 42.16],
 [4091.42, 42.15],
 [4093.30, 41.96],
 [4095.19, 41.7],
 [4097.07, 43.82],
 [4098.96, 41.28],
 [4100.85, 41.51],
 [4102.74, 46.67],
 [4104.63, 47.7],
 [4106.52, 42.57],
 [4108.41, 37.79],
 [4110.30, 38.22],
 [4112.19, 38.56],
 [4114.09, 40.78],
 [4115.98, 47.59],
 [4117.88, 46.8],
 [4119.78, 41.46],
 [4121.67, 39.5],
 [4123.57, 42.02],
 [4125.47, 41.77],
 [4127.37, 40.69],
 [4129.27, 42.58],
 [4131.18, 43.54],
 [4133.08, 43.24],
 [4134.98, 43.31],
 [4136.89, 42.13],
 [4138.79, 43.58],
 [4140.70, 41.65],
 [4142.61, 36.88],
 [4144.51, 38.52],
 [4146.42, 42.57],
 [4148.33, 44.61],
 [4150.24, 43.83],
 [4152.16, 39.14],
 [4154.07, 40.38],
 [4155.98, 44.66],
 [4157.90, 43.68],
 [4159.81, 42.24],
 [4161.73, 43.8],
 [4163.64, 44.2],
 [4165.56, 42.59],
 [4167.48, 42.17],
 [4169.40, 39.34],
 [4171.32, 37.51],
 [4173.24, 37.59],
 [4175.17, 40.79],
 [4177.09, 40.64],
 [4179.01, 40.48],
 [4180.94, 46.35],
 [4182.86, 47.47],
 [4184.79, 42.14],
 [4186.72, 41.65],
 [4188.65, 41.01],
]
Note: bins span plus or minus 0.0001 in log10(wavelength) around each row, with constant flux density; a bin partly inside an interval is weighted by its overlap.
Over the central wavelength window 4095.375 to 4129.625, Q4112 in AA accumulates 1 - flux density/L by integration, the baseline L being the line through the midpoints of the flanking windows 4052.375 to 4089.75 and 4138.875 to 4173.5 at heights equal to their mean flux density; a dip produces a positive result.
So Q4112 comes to -1.7 AA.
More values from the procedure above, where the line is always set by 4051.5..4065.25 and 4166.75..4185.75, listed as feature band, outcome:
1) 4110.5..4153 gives -1.25 AA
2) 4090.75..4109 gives -1.14 AA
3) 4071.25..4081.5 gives 0.66 AA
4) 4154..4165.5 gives -0.60 AA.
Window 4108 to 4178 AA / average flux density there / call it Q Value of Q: 41.7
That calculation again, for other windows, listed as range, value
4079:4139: 41.9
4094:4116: 42.1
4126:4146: 41.6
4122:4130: 41.6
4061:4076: 39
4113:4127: 42.7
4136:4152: 41.6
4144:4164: 42.6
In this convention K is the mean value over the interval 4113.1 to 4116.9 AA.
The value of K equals 44.1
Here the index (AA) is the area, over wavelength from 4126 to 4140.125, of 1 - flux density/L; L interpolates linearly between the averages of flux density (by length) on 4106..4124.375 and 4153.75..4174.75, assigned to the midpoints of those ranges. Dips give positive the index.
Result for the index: -0.4 AA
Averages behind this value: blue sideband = 41.5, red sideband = 41.7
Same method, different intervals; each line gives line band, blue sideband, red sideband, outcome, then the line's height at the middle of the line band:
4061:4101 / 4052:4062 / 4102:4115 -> 0.6 AA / 40.5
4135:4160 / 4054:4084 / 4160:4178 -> -0.8 AA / 40.5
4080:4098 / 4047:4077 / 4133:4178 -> -0.7 AA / 39.6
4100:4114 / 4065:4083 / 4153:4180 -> -1.0 AA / 39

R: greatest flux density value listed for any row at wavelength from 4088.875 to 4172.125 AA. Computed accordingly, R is 47.7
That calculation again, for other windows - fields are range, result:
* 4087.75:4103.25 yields 46.67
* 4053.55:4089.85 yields 42.16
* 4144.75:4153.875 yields 44.61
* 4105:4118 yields 47.59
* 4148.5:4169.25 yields 44.66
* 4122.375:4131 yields 42.58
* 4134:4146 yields 43.58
